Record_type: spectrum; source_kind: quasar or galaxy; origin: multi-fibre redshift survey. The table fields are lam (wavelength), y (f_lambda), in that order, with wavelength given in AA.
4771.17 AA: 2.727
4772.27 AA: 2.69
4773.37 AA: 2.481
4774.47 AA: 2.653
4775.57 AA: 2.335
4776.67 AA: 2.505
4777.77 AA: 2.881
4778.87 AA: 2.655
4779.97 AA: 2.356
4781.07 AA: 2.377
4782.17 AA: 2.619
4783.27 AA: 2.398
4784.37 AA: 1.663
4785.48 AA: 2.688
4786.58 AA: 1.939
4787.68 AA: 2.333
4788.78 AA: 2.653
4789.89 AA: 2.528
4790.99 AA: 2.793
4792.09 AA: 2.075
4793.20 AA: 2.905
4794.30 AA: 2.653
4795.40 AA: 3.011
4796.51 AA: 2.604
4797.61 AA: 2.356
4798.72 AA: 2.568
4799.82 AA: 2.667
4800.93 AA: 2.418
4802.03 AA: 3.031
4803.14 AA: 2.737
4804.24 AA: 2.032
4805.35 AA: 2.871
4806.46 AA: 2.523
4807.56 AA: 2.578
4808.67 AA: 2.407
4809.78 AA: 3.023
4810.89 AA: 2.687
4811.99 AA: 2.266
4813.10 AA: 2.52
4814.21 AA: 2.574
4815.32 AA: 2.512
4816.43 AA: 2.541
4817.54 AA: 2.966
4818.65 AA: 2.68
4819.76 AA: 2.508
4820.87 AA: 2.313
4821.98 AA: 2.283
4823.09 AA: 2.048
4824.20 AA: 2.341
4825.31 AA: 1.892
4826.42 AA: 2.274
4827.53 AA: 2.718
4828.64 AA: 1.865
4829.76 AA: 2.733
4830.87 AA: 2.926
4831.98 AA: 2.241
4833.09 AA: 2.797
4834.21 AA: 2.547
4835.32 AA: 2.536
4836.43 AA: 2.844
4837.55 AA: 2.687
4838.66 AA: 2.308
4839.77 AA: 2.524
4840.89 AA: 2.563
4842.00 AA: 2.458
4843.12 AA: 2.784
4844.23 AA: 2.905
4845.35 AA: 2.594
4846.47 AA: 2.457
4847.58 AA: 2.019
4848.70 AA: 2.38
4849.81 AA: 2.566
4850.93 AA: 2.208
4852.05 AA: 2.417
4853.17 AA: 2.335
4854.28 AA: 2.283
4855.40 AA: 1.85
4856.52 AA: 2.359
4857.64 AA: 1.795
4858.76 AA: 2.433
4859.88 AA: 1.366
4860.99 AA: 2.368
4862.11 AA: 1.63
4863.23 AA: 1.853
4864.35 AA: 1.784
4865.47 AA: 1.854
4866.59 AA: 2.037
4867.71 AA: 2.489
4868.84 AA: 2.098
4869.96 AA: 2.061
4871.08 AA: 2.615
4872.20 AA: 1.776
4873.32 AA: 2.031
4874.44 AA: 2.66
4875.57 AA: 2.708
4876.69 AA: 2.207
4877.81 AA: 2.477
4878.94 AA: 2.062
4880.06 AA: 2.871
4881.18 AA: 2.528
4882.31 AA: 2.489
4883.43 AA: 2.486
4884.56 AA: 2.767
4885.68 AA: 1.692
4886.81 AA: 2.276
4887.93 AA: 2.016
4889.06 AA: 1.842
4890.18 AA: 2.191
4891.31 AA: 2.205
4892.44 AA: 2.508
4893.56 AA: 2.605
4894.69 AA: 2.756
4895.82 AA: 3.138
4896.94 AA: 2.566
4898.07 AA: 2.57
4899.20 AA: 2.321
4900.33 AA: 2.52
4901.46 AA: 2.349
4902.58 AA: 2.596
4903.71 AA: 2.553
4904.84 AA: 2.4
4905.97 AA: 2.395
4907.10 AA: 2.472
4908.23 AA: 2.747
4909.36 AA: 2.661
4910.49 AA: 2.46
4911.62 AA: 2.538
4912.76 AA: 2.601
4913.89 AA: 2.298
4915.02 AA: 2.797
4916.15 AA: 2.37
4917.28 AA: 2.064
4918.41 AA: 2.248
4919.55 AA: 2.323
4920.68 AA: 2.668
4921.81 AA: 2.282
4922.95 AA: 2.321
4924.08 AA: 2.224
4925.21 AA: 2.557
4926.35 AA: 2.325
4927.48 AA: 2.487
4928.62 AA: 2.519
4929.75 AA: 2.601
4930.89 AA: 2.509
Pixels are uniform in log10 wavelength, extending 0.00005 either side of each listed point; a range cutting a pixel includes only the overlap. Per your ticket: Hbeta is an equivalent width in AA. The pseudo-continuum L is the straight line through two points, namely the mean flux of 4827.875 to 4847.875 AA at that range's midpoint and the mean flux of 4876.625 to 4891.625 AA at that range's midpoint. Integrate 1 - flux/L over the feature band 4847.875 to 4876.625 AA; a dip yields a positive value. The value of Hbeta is 3.1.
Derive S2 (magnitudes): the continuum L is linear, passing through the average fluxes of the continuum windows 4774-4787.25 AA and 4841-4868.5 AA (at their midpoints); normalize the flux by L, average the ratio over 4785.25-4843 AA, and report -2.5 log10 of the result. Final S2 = -0.09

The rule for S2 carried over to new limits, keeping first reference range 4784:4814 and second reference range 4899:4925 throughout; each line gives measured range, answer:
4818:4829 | 0.097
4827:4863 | 0.053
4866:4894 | 0.077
